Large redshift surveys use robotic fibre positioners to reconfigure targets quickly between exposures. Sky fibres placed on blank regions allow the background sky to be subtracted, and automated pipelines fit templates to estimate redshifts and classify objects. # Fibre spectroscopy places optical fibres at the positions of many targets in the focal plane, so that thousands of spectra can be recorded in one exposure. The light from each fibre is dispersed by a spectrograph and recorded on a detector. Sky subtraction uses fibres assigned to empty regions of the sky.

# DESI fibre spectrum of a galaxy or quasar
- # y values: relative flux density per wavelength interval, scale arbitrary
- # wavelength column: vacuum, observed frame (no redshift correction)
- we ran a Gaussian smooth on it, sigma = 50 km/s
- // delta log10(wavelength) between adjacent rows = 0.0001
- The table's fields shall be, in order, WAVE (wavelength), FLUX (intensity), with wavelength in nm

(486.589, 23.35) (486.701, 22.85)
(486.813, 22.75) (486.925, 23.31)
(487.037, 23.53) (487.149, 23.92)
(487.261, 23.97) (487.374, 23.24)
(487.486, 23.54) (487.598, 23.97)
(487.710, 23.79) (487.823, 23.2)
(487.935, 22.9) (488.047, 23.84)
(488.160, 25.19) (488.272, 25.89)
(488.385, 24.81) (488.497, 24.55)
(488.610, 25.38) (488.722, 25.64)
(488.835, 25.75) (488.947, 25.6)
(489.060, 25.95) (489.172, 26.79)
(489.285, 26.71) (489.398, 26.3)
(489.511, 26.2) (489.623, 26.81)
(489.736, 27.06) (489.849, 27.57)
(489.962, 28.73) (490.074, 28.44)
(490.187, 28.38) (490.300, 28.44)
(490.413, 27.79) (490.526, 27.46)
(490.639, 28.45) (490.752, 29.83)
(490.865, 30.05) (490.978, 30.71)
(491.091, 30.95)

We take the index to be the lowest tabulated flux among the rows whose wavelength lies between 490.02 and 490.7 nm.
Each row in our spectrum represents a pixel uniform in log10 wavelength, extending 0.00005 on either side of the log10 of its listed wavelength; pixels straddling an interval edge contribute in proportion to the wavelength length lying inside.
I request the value 27.46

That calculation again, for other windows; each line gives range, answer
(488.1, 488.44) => 24.81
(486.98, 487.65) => 23.24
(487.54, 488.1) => 22.9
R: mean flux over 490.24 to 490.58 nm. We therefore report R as 27.9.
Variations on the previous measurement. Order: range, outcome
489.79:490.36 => 28.3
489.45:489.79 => 26.7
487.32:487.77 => 23.6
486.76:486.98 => 23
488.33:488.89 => 25.2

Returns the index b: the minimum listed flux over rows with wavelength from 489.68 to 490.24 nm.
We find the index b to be 27.06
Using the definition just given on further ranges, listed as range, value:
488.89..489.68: 25.6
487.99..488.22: 23.84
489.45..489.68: 26.2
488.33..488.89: 24.55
